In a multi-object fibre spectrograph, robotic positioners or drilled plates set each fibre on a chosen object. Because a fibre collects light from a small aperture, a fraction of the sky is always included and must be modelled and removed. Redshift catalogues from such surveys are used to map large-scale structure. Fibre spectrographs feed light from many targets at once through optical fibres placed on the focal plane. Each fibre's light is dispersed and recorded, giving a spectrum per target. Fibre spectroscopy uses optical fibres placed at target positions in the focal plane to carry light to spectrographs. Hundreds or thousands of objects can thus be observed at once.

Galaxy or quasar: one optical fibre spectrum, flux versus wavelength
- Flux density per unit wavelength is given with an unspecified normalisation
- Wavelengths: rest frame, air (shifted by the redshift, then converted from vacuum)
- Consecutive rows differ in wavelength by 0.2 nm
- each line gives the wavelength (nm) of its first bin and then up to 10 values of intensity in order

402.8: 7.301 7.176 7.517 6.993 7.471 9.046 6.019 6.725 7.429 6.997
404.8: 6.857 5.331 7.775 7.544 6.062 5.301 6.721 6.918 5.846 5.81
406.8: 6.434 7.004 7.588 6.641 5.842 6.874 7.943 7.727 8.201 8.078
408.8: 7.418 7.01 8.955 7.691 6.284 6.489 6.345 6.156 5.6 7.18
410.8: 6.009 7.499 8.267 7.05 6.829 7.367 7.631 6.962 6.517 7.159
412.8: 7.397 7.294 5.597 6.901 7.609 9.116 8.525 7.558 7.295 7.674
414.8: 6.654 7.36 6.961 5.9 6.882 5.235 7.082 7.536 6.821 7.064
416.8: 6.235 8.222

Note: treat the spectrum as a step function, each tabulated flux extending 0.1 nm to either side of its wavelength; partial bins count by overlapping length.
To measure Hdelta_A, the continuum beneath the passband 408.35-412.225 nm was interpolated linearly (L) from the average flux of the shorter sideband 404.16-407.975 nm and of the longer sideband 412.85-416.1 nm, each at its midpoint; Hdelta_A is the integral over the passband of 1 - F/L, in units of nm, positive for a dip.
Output -0.15 nm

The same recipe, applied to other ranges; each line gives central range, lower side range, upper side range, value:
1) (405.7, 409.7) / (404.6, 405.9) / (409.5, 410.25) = -0.37 nm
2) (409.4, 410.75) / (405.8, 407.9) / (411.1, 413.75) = 0.09 nm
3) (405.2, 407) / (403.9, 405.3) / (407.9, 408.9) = 0.18 nm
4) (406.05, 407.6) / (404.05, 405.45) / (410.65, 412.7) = 0.09 nm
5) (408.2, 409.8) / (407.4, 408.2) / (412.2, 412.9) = -0.14 nm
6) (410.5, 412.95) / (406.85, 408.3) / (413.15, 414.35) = 0.09 nm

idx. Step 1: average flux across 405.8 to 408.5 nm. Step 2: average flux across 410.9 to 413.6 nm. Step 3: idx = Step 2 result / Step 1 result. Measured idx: 1.04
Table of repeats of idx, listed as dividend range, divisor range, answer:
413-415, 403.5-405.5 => 1.04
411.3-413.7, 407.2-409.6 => 0.94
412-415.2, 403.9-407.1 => 1.12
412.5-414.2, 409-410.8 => 1.10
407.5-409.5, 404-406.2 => 1.14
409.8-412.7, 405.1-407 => 1.06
